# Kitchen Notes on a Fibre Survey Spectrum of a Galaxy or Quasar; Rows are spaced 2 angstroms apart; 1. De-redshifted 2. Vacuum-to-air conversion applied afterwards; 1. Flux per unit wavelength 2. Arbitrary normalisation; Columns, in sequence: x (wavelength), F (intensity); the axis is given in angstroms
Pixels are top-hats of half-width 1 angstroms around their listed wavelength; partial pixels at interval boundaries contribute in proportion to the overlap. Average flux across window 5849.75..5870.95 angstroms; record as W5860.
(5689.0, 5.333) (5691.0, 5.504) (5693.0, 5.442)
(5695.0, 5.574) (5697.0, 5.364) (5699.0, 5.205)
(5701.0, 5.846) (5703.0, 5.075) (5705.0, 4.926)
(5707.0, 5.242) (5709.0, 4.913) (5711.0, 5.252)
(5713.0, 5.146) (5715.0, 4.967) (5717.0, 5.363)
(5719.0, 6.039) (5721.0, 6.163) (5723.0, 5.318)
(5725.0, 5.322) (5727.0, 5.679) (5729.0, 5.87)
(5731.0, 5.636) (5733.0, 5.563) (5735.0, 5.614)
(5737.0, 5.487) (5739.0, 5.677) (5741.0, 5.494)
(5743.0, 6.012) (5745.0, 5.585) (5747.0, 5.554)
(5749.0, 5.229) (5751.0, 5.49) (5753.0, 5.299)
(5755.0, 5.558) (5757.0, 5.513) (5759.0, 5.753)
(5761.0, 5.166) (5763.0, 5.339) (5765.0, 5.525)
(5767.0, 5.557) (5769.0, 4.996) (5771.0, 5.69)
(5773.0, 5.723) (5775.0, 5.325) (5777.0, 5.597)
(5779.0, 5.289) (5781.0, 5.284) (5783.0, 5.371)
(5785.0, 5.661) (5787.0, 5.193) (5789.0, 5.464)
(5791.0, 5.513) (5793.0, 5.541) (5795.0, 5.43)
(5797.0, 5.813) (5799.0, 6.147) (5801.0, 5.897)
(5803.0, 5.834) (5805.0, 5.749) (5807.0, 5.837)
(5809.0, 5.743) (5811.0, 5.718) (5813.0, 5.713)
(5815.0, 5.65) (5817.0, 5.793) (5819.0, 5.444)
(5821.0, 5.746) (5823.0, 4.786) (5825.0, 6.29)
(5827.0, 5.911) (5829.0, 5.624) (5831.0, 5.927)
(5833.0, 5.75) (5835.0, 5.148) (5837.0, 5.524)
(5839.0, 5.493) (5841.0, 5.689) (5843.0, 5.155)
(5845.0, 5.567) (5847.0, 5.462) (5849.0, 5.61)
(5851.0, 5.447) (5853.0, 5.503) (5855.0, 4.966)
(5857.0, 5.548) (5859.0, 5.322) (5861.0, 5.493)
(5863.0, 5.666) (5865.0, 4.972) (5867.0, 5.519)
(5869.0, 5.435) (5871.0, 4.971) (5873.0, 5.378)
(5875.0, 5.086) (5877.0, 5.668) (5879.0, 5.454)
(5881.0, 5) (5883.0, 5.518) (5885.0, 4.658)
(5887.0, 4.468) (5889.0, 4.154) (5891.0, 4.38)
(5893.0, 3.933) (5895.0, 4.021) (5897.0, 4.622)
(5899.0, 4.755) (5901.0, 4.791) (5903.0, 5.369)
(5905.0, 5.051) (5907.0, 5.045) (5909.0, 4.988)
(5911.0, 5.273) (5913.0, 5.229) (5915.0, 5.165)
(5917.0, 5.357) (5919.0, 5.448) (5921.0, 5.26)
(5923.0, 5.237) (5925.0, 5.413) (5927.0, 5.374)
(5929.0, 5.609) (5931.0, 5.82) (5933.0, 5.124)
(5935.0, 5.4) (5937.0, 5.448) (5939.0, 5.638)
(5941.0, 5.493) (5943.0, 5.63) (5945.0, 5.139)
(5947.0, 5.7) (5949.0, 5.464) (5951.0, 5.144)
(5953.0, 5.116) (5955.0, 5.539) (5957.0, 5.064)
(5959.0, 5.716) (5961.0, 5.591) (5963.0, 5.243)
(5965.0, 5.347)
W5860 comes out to 5.37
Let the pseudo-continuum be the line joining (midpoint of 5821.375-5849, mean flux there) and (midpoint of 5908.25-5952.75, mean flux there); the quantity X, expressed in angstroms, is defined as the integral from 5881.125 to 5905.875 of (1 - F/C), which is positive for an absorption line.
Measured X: 3.6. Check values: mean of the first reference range 5.57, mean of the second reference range 5.38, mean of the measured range 4.65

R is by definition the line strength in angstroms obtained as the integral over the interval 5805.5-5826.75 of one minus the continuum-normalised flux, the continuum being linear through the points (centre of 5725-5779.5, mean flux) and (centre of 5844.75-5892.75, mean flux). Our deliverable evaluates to -1.35 angstroms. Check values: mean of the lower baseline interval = 5.53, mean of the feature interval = 5.68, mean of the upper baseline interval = 5.19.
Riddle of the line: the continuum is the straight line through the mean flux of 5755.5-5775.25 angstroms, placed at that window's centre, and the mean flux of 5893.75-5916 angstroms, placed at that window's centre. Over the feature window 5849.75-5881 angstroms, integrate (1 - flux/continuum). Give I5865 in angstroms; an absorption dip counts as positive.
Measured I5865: -1.7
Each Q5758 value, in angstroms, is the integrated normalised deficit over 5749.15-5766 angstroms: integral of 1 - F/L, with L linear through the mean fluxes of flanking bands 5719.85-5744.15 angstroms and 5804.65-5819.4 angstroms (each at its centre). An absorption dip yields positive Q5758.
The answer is 0.68 angstroms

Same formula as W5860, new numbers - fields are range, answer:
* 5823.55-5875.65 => 5.48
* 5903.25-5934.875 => 5.3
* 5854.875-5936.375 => 5.12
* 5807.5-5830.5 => 5.68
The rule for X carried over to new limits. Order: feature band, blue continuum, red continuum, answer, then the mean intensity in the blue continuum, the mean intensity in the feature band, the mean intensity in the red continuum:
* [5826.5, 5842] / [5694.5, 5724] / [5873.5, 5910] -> -1.93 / 5.36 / 5.62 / 4.84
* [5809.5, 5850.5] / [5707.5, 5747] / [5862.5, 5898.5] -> -3.80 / 5.53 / 5.6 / 4.93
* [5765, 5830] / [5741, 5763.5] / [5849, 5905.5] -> -3.23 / 5.5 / 5.6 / 5.05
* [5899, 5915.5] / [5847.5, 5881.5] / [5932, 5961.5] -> 0.91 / 5.36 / 5.09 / 5.41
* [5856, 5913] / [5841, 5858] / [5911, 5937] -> 3.97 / 5.42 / 5.02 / 5.37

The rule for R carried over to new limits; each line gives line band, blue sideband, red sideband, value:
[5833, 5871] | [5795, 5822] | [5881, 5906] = -1.6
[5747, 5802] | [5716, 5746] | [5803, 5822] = 1.9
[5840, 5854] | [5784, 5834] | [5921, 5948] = 0.3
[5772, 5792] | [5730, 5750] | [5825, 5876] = 0.3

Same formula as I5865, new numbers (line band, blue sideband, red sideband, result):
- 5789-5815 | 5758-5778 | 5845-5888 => -1.5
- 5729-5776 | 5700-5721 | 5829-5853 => -1.2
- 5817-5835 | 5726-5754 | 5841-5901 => -1.4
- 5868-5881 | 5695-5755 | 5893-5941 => -0.2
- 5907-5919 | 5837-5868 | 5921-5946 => 0.5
